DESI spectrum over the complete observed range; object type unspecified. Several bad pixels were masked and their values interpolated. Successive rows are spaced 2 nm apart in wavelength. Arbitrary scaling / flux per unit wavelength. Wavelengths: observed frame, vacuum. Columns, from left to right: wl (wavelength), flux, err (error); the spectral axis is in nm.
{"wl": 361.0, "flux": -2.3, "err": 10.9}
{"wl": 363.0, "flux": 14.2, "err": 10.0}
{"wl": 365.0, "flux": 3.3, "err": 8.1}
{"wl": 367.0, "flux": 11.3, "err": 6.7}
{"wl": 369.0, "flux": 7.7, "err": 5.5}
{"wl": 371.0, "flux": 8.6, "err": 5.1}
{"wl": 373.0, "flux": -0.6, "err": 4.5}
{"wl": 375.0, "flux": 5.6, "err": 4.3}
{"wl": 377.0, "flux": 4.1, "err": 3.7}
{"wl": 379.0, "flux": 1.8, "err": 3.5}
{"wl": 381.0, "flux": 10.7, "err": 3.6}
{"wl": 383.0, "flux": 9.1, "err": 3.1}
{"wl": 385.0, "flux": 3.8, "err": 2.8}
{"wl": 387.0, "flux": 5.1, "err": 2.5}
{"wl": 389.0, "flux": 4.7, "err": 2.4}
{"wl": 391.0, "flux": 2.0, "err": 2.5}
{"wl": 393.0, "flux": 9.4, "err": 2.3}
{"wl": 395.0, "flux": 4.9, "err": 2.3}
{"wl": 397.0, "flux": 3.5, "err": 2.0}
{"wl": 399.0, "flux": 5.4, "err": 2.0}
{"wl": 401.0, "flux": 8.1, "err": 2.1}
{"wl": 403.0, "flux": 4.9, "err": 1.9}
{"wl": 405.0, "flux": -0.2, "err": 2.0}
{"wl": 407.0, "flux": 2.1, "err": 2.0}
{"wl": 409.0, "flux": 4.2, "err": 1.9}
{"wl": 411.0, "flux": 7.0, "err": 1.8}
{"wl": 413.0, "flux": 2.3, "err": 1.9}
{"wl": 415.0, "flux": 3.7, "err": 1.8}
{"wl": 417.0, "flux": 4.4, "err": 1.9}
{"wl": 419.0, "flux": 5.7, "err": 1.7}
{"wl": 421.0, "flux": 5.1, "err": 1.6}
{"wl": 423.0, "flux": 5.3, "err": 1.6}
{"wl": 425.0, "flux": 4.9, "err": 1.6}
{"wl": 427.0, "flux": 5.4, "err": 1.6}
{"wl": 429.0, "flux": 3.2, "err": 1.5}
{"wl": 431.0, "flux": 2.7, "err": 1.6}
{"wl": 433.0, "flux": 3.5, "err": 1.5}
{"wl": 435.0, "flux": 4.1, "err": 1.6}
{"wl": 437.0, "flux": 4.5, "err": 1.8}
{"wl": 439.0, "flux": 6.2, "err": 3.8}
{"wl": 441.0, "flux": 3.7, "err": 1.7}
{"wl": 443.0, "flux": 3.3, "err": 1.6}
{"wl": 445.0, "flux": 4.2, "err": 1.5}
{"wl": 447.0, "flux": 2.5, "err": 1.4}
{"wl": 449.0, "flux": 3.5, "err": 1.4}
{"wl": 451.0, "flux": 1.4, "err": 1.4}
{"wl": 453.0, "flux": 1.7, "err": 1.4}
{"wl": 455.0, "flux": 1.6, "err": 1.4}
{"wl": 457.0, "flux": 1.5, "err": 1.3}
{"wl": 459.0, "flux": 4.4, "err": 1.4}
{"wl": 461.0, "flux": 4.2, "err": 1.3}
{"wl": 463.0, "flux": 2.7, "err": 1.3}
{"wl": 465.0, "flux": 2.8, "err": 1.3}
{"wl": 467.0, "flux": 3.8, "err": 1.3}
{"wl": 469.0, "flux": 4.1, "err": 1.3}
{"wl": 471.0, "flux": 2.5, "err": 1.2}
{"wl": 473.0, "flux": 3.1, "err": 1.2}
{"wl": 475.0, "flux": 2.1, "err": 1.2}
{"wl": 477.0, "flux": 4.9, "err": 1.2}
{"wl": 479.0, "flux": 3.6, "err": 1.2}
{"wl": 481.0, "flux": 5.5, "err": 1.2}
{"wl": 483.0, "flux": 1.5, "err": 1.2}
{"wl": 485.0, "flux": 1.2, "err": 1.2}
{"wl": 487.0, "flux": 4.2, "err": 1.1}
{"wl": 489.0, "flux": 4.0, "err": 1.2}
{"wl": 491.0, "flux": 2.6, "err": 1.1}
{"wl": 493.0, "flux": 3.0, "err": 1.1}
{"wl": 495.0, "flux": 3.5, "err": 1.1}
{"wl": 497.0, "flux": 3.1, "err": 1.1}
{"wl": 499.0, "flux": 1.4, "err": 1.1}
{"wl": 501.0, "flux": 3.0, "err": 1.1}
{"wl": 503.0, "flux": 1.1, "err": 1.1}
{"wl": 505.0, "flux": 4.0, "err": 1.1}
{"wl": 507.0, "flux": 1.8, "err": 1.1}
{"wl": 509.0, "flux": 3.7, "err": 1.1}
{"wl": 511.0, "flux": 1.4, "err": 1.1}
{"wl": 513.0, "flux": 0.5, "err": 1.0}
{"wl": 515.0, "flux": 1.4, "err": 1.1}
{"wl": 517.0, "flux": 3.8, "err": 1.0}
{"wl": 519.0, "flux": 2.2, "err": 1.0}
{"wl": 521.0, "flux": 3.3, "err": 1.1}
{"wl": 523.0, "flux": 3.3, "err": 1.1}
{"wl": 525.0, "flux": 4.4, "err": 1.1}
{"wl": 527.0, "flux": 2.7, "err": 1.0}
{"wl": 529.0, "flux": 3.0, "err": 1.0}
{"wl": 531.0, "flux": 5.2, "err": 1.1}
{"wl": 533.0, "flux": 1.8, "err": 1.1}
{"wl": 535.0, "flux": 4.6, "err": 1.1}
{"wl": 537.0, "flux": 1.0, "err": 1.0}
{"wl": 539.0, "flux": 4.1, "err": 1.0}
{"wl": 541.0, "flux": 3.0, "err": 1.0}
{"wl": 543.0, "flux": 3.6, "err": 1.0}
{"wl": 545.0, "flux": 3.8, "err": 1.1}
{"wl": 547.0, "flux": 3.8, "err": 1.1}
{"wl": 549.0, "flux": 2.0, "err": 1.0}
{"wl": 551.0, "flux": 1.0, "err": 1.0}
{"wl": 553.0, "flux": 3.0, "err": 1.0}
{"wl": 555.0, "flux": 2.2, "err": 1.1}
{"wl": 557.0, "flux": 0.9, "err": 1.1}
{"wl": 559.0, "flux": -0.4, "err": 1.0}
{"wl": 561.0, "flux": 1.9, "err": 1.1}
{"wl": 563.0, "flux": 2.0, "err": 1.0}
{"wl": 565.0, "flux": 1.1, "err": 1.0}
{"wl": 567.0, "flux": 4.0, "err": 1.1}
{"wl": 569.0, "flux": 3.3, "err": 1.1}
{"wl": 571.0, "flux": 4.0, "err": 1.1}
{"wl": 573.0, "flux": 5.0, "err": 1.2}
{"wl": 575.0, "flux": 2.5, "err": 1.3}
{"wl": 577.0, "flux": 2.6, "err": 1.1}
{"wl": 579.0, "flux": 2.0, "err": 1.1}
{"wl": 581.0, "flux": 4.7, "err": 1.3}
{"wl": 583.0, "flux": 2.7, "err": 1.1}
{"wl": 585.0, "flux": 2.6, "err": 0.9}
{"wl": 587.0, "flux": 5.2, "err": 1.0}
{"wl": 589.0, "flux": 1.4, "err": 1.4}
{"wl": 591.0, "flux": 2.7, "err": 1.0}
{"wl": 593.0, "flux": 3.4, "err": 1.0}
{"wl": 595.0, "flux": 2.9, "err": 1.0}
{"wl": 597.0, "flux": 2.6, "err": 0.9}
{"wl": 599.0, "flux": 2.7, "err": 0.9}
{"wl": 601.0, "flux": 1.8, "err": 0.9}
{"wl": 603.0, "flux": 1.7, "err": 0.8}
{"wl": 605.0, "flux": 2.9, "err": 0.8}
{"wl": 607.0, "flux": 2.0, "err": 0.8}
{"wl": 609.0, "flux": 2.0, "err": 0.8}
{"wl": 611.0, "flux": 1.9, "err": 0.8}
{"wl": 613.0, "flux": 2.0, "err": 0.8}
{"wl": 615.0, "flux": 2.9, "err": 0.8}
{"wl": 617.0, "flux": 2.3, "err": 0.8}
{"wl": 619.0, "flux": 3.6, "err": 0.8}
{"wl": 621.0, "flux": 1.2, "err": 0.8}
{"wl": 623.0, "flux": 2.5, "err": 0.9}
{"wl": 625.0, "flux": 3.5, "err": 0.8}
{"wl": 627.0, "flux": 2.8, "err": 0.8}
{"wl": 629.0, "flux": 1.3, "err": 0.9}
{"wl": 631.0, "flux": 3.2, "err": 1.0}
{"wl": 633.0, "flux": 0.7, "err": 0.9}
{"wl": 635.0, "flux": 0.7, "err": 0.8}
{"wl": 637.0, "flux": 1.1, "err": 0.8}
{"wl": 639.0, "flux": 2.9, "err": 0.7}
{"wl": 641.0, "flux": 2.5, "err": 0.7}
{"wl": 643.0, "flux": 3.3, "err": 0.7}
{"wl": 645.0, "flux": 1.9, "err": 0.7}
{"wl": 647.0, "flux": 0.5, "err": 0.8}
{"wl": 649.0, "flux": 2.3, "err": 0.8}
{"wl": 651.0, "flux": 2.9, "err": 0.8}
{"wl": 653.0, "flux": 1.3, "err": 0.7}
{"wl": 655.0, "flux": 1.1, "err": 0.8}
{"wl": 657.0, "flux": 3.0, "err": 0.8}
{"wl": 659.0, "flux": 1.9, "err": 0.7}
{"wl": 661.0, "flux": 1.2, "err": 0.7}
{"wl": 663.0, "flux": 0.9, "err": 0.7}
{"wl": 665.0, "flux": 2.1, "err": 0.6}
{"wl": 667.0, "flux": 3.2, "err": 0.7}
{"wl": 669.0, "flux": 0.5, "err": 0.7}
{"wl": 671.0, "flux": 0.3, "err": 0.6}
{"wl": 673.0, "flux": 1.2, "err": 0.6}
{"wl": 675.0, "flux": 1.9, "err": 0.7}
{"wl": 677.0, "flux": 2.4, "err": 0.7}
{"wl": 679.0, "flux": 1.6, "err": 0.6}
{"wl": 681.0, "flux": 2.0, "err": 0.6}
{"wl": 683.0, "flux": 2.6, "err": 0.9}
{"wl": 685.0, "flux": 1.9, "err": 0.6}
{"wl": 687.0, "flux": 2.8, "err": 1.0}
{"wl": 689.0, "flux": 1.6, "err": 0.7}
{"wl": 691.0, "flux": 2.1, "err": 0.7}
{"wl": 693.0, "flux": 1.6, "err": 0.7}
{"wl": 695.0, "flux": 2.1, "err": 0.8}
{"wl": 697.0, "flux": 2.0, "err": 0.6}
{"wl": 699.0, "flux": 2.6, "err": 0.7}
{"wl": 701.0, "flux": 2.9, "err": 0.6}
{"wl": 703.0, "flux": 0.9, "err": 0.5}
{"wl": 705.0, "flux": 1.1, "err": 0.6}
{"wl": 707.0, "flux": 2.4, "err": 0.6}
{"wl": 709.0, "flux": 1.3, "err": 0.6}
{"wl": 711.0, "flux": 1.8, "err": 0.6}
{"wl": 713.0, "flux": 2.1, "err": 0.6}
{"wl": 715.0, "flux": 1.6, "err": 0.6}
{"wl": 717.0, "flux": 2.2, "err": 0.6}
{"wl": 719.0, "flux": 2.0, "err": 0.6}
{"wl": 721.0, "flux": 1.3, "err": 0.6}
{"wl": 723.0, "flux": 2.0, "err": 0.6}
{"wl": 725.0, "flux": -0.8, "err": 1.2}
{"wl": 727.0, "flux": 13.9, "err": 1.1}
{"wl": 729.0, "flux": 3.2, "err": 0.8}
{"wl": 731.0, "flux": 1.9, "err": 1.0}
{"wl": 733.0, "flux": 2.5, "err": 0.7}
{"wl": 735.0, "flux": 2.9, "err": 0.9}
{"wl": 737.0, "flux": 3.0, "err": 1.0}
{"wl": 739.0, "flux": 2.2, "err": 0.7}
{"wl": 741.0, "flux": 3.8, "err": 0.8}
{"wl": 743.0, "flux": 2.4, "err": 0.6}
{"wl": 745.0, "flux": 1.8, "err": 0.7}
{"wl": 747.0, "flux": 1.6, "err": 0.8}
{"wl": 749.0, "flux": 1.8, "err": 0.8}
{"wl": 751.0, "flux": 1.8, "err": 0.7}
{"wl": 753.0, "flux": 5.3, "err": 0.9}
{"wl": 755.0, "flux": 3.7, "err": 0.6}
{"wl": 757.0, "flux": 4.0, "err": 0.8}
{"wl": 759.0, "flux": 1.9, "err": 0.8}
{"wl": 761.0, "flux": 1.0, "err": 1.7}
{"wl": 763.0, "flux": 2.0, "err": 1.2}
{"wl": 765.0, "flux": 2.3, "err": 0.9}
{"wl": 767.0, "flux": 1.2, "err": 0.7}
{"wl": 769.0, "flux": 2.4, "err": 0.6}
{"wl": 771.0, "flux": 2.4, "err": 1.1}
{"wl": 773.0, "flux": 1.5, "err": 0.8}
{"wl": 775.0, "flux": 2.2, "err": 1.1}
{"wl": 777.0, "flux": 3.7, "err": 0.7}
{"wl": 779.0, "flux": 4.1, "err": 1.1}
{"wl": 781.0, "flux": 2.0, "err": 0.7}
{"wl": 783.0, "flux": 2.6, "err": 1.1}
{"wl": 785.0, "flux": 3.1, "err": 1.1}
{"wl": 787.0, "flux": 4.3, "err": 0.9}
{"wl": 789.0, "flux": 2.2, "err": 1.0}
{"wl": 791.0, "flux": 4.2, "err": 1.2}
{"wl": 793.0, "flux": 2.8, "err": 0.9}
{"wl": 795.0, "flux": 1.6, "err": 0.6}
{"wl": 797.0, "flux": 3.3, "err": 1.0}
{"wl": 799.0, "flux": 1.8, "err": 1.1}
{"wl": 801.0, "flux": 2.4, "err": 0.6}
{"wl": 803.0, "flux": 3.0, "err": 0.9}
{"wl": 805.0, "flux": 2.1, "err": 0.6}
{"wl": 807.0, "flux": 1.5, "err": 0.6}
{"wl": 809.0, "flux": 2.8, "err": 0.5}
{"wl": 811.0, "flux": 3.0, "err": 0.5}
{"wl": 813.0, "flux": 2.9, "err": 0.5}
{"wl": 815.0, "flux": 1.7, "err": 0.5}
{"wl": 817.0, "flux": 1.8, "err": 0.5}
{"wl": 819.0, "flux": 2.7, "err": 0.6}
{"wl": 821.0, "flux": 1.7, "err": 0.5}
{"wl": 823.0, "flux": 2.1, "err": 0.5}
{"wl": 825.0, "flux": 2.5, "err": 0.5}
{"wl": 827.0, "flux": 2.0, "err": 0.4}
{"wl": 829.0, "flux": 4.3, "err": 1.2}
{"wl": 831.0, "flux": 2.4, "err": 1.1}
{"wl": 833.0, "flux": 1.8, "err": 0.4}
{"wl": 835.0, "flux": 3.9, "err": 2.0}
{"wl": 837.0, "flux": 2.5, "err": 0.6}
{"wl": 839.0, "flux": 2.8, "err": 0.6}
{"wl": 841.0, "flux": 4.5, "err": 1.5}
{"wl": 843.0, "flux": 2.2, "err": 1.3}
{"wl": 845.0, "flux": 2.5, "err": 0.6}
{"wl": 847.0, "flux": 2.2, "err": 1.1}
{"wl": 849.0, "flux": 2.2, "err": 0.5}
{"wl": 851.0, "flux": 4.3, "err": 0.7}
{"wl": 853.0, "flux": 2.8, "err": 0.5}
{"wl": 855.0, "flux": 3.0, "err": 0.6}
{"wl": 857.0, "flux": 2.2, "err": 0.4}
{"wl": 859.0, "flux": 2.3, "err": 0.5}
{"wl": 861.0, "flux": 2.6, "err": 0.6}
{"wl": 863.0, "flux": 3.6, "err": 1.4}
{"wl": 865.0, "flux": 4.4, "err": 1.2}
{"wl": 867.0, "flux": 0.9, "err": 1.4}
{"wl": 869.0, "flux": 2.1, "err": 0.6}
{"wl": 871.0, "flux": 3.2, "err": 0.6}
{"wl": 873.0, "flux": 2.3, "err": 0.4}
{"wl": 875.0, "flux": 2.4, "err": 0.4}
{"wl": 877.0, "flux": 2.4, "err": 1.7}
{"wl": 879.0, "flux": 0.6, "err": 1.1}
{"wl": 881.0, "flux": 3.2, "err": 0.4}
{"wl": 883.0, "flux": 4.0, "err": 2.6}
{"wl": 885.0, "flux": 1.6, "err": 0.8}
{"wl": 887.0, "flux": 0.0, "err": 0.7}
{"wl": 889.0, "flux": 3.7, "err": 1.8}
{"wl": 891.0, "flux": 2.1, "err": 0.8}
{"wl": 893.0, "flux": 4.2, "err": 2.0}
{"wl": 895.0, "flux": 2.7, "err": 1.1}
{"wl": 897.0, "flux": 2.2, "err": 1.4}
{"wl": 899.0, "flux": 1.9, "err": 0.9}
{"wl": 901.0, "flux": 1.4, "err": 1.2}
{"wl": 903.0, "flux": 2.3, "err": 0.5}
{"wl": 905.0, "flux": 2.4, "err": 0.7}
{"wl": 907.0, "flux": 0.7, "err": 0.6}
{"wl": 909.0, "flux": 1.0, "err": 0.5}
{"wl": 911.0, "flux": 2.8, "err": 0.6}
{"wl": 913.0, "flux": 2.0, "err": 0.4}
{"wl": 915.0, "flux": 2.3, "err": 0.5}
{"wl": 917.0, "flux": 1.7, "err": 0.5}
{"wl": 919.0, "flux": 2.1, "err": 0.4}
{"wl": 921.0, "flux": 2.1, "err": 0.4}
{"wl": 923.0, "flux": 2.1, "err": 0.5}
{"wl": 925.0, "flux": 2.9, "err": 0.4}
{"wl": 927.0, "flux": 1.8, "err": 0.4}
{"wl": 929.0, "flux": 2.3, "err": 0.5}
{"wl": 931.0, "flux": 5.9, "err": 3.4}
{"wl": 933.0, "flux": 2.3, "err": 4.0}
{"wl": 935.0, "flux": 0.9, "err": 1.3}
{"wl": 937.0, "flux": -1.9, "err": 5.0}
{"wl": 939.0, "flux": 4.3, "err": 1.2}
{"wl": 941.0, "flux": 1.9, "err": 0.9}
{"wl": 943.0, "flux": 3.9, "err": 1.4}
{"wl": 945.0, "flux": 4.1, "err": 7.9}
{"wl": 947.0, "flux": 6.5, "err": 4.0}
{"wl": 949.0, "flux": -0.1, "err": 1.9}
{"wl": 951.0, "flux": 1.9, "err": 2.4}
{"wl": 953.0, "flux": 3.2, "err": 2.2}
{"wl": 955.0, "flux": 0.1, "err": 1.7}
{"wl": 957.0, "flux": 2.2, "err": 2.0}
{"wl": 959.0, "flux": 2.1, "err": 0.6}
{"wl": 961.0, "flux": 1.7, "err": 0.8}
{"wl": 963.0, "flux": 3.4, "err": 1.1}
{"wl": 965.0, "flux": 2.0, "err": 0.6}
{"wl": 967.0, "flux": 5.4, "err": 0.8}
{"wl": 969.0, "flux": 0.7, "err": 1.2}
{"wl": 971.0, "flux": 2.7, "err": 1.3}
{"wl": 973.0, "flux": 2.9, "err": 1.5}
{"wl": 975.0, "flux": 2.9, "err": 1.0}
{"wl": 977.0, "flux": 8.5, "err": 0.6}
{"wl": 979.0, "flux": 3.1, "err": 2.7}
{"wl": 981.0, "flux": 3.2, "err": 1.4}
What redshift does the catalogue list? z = 0.95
